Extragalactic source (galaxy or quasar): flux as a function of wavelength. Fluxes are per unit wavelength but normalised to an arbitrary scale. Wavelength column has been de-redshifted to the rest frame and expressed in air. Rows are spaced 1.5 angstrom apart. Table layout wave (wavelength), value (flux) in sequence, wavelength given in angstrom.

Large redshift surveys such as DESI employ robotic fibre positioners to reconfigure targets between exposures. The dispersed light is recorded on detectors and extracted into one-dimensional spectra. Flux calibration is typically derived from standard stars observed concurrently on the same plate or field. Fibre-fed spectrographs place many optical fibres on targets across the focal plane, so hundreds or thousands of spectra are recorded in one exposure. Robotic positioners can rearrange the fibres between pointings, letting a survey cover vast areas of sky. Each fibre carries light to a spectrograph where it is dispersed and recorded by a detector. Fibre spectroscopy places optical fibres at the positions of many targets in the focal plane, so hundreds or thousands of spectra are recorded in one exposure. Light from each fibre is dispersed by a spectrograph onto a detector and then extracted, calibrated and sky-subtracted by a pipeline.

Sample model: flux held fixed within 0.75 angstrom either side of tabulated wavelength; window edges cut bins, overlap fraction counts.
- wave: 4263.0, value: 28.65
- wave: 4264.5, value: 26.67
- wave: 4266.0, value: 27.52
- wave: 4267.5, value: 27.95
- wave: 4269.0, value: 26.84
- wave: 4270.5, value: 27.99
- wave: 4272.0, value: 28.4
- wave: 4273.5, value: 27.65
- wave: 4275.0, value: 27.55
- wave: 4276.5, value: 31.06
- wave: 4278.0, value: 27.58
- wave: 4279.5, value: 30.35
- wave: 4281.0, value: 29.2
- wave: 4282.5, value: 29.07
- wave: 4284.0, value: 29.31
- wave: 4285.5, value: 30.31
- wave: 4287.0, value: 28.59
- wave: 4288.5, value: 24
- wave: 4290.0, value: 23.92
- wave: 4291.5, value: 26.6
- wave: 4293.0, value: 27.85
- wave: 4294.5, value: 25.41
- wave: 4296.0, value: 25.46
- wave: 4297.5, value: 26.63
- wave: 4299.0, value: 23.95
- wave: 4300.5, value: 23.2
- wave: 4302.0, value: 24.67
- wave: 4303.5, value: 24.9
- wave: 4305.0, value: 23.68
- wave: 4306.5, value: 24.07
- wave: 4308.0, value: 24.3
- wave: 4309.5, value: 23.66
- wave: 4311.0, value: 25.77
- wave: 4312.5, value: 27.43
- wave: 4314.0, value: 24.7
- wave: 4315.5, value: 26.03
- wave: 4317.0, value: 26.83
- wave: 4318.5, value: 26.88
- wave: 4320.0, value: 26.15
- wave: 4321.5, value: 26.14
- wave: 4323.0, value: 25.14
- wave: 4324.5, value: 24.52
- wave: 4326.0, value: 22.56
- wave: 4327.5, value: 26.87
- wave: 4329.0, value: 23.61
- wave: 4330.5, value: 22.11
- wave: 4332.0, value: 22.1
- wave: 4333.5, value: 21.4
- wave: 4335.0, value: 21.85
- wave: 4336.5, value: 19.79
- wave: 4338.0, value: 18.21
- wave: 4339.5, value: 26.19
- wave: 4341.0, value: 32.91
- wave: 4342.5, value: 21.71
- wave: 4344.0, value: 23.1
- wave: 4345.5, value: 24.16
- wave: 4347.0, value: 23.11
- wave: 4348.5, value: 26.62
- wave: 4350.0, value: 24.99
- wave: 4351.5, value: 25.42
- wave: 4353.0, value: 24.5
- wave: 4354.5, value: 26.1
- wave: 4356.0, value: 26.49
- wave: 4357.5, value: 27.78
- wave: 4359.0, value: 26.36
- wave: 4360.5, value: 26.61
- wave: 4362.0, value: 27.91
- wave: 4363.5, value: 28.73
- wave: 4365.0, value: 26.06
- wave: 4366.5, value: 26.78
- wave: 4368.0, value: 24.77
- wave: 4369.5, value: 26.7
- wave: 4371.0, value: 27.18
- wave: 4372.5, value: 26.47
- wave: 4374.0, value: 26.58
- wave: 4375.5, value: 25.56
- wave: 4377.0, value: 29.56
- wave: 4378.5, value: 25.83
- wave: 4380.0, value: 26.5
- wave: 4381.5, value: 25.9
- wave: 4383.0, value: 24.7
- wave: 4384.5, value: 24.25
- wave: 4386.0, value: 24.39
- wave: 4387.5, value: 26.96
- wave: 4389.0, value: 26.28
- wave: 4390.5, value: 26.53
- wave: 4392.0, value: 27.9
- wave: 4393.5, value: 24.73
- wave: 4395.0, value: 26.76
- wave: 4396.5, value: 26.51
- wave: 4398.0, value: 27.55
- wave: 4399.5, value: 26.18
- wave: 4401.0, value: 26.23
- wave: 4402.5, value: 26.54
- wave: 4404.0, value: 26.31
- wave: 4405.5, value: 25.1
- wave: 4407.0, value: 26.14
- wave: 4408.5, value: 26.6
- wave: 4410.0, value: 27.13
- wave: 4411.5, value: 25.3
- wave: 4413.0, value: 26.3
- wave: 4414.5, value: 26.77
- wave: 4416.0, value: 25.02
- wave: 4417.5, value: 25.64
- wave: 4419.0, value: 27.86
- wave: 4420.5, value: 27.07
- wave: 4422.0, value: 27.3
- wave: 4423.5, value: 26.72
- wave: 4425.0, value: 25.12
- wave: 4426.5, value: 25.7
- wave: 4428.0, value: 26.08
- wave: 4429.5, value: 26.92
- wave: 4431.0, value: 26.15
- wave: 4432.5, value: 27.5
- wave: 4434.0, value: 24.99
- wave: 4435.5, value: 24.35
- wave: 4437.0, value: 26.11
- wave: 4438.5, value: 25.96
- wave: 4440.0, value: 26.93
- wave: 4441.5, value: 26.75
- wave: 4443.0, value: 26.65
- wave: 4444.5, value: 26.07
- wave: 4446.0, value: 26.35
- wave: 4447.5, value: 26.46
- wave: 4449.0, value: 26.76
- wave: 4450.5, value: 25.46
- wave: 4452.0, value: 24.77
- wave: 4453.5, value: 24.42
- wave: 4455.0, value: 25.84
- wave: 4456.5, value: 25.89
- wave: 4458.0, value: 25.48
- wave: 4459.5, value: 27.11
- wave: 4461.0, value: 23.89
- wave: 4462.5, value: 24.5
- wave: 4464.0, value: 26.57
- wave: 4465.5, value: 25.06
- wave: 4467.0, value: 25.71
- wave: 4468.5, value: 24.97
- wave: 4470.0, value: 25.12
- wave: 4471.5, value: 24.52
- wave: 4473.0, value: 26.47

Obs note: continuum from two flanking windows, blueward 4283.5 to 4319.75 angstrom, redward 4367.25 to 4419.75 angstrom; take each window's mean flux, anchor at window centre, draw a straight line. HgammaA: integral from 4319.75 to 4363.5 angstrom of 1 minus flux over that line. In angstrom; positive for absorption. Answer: 2.1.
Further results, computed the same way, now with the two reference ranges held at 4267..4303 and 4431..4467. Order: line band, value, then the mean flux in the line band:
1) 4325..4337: 1.87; 22.6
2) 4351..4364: -0.02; 26.6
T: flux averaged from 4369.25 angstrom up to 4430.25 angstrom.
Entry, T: 26.3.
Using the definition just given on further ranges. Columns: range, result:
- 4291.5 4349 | 24.6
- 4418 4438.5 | 26.3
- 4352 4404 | 26.4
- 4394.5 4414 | 26.4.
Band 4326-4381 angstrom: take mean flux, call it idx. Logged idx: 25.3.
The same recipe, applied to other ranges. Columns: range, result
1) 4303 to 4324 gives 25.4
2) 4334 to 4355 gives 24.1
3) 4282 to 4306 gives 26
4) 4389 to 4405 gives 26.5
